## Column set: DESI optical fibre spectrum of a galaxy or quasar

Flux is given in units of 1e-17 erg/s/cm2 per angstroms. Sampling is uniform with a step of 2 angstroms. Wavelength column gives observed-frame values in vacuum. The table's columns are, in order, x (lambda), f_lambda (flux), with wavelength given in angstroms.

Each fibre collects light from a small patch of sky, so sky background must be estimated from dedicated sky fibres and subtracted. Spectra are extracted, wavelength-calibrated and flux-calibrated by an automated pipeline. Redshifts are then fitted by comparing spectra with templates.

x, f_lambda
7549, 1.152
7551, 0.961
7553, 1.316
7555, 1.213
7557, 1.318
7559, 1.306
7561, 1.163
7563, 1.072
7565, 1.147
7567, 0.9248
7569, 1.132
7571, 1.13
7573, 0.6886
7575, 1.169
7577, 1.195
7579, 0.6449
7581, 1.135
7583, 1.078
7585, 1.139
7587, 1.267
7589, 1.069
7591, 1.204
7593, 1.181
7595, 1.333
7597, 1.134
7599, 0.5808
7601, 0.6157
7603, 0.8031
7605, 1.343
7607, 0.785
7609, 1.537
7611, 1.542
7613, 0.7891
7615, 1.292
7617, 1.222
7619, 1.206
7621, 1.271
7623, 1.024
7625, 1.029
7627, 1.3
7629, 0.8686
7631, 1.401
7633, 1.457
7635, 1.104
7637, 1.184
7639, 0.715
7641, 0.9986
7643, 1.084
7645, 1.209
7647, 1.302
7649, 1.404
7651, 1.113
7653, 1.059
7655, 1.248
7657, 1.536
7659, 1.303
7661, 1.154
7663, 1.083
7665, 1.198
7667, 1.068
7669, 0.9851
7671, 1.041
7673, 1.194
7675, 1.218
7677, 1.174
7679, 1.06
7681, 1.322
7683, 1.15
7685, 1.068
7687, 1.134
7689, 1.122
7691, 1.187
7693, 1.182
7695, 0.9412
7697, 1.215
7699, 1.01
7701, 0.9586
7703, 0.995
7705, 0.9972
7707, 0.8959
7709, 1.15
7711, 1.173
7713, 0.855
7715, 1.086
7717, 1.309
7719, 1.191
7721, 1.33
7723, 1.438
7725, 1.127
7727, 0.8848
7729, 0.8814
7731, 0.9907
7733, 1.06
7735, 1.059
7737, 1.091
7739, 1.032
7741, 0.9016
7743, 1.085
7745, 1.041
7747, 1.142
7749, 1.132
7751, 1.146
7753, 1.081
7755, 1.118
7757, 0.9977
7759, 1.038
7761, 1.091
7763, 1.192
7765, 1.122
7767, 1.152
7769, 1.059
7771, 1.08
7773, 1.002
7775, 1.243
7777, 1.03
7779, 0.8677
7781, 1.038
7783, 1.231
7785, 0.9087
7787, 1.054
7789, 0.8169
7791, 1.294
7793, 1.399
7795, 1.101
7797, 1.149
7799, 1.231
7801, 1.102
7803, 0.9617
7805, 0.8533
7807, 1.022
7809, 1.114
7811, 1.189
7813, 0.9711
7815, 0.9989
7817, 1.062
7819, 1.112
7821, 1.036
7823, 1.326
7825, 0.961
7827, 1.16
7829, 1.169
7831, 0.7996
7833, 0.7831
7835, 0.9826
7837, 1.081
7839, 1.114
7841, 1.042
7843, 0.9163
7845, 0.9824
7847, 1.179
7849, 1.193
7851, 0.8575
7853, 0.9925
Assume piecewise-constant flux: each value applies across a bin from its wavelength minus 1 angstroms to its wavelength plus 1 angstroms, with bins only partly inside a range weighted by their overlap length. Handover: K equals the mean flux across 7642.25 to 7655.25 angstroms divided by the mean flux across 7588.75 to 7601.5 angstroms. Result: 1.17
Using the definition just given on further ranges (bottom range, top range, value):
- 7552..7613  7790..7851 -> 0.97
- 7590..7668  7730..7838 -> 0.93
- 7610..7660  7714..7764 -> 0.93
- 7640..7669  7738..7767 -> 0.91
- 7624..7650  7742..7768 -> 0.95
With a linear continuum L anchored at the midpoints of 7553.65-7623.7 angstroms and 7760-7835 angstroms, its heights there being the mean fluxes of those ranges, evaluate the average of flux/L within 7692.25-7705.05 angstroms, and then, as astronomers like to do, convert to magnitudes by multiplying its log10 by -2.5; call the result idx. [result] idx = 0.05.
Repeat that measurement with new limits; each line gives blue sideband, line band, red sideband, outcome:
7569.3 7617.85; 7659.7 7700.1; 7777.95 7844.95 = -0.056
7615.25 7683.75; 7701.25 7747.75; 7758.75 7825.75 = 0.051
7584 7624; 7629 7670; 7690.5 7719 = -0.074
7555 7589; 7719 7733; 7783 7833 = -0.030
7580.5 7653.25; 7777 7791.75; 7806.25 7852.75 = 0.039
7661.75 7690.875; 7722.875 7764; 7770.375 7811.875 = 0.036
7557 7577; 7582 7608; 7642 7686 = 0.081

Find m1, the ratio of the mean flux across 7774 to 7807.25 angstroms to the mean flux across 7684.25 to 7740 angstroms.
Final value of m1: 1.0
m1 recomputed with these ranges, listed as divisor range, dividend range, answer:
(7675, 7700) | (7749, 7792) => 0.95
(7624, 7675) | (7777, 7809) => 0.92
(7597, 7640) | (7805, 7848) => 0.95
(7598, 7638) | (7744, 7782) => 0.97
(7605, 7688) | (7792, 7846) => 0.91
